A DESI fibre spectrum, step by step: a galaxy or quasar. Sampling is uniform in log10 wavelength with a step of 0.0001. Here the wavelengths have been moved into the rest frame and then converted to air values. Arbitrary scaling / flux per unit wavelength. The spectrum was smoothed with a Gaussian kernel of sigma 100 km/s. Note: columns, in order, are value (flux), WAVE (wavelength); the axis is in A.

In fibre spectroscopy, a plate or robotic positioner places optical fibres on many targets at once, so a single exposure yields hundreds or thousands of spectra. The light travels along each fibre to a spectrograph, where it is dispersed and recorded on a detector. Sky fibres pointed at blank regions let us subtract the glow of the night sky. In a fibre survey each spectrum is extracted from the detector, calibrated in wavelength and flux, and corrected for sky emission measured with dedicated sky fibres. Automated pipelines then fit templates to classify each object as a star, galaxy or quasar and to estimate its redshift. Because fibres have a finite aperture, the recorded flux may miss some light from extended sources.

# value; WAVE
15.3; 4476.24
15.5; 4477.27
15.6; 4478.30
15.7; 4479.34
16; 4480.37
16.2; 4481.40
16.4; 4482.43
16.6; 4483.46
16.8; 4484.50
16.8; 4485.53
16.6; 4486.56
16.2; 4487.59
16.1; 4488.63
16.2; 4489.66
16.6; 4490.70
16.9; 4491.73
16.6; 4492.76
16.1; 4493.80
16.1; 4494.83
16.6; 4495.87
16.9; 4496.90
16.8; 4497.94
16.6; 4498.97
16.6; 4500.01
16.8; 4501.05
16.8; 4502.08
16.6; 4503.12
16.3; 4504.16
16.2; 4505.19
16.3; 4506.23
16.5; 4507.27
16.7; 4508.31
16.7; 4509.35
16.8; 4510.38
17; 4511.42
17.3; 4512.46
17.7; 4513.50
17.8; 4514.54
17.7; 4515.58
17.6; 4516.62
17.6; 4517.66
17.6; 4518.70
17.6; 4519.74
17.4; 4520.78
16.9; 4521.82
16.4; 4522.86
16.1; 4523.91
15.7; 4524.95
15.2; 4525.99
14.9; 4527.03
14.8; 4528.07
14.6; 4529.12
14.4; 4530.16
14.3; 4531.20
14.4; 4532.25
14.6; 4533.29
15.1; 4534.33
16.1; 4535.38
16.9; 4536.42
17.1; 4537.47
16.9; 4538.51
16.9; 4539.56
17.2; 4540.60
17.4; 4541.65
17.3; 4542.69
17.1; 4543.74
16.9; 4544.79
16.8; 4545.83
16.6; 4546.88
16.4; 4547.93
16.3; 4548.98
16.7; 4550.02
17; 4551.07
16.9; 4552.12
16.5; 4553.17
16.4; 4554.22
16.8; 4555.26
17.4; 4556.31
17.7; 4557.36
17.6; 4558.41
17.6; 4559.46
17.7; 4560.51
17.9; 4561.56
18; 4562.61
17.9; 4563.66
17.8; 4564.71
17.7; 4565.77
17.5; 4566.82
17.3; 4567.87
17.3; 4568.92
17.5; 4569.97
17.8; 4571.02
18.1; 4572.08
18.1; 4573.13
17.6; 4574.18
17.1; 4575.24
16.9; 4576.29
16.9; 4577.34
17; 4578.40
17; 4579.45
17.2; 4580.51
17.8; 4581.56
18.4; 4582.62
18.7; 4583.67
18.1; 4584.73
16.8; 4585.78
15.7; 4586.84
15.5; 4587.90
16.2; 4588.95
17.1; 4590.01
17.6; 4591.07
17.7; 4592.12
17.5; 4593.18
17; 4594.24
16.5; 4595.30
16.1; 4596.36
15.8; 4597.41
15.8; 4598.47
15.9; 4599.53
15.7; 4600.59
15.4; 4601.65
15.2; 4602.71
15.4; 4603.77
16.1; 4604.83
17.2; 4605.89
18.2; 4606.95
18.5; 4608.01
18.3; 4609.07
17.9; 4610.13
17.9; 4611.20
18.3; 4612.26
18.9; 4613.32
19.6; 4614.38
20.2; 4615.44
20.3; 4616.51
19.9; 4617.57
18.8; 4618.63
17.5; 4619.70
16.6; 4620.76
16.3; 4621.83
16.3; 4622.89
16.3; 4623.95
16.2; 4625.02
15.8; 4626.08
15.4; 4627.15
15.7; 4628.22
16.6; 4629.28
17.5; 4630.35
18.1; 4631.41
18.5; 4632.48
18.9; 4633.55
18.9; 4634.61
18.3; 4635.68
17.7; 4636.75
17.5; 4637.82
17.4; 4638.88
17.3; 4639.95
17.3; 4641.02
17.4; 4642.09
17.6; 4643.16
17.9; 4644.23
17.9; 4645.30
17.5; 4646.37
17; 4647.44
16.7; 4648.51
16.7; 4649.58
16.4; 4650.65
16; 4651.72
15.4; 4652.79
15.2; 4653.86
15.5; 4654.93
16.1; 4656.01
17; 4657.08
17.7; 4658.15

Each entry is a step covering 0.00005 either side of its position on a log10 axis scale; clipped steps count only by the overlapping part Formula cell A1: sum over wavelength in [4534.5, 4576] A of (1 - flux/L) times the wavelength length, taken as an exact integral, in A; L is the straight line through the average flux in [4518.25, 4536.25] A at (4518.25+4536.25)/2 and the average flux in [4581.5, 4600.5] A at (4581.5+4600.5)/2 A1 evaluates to -2.6 A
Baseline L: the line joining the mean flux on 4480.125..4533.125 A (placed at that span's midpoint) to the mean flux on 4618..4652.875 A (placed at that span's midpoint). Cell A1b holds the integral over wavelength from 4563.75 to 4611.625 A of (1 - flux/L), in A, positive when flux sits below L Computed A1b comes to -0.6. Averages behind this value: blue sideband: 16.4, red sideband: 17.2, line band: 17.1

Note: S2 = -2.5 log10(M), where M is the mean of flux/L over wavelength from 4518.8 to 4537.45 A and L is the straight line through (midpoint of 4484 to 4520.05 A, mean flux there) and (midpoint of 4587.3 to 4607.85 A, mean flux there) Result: 0.07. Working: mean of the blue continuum 16.8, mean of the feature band 15.7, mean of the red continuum 16.5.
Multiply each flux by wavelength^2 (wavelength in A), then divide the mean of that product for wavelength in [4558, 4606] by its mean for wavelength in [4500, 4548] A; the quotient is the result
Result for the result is 1.06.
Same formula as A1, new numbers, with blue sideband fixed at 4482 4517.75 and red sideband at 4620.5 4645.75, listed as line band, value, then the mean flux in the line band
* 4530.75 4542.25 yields 0.5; 16.1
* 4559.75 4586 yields -0.9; 17.6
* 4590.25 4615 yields 0.1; 17.1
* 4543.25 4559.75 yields 0.0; 16.9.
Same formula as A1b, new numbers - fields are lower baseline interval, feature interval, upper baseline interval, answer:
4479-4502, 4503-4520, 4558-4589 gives -0.3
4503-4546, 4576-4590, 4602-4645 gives 0.0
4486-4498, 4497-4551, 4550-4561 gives 1.0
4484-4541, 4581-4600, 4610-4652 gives 0.3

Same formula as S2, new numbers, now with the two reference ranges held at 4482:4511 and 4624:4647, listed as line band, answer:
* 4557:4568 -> -0.05 mag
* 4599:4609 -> 0.04 mag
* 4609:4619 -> -0.11 mag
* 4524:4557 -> 0.04 mag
